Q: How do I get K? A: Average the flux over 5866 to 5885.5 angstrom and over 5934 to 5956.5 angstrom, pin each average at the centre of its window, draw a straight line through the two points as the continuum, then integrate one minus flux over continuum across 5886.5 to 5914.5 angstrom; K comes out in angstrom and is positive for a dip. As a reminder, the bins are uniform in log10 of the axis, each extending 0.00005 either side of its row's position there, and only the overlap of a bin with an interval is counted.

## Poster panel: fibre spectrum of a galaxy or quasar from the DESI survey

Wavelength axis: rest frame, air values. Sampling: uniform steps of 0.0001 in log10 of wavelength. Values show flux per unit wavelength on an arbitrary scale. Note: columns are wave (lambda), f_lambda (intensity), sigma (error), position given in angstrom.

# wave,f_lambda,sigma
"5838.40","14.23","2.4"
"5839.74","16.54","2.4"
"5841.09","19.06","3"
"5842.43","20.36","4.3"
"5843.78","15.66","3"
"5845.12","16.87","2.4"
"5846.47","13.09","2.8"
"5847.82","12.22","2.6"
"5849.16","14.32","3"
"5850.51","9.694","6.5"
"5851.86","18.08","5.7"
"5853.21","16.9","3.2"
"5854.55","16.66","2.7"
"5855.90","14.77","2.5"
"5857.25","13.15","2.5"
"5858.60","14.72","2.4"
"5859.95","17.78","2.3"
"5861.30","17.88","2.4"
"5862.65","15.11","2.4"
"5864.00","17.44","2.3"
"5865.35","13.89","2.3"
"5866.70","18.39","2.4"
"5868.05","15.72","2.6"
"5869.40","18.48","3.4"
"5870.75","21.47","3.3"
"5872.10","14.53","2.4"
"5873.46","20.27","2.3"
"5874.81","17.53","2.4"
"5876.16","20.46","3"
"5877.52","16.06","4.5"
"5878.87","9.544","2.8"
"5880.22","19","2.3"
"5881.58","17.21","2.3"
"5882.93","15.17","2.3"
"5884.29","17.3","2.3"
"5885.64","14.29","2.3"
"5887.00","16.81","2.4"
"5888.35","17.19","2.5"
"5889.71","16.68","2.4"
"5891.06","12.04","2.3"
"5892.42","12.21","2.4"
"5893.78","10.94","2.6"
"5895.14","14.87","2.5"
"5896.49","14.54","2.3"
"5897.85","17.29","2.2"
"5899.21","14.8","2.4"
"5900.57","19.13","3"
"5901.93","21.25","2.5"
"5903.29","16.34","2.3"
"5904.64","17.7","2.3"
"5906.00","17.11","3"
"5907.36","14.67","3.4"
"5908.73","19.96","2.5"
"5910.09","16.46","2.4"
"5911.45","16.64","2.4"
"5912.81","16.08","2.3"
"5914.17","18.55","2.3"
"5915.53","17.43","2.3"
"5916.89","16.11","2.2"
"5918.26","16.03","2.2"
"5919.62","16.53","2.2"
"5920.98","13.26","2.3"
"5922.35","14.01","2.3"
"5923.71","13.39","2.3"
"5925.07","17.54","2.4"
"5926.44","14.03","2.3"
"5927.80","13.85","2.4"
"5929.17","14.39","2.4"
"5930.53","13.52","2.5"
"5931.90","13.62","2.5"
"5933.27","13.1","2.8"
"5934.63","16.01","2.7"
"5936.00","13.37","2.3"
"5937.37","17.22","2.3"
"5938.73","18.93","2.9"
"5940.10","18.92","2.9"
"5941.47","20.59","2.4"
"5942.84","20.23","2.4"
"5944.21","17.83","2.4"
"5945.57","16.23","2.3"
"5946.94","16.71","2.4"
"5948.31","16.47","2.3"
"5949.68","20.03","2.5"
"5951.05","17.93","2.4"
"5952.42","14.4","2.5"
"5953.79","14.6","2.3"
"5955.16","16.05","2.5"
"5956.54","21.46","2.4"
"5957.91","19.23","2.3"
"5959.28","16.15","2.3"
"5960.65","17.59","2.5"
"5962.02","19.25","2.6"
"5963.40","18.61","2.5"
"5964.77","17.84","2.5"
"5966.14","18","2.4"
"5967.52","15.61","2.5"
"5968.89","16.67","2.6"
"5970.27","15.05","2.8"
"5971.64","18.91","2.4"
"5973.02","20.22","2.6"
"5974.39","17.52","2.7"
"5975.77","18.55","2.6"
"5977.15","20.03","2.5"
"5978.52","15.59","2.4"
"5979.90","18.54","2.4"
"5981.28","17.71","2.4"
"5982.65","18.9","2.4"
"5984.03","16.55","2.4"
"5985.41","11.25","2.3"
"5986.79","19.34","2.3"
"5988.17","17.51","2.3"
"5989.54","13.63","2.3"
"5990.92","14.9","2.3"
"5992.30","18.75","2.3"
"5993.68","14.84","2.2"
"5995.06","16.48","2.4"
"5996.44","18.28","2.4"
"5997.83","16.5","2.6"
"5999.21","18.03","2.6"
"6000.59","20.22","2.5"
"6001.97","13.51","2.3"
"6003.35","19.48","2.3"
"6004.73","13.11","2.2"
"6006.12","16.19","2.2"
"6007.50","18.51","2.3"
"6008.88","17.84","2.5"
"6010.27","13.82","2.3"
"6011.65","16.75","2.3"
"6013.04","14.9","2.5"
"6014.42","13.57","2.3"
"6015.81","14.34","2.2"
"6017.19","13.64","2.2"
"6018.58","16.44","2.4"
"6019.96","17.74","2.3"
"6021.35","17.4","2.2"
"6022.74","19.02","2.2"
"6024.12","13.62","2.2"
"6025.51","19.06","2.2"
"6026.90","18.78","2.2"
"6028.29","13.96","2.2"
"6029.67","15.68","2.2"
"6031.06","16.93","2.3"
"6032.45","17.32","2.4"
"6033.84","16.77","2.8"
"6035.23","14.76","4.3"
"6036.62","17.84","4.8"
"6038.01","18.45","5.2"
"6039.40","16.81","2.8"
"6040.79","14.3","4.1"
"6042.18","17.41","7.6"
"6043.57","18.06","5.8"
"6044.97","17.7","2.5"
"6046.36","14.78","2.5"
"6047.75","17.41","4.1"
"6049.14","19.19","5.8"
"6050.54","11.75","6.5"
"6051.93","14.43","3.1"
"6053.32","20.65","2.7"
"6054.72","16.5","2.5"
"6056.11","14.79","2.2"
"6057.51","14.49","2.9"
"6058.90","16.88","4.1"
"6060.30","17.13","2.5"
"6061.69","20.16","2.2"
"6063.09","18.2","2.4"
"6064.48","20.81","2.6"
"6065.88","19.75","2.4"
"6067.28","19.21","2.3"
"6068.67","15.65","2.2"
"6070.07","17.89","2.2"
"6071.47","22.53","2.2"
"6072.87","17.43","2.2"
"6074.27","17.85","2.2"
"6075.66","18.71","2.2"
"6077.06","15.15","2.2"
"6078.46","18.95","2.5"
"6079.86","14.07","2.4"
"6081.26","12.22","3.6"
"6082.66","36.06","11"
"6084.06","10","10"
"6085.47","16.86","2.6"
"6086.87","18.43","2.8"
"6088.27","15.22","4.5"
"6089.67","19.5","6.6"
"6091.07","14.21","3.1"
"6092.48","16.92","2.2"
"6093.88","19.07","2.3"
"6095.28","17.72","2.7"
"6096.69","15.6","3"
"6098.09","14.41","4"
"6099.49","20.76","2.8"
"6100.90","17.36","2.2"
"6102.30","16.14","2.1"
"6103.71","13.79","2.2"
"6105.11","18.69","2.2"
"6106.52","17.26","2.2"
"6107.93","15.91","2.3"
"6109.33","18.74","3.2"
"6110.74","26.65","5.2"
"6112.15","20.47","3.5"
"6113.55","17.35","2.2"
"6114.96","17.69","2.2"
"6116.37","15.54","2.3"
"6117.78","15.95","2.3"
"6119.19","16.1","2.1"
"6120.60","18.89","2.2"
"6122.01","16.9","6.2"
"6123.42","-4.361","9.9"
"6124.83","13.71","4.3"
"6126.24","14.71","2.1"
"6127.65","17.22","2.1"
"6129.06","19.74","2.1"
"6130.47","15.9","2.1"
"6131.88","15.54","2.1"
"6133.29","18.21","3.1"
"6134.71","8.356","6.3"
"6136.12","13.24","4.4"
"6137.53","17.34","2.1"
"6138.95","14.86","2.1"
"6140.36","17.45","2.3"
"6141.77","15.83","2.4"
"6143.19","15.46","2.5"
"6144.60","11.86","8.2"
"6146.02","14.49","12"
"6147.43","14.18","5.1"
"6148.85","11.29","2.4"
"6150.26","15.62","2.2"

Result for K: 1.6 angstrom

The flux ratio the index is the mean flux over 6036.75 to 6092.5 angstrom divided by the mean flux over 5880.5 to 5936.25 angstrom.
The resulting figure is 1.1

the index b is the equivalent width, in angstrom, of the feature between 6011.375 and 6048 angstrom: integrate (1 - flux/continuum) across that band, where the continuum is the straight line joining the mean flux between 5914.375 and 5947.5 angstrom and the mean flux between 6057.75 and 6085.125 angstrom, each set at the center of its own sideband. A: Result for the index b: 2.5 angstrom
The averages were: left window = 16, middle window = 16.4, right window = 18.3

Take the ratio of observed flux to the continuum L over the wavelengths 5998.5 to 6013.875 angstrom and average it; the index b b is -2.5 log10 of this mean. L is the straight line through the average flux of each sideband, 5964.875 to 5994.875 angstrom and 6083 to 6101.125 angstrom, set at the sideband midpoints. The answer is 0.031 mag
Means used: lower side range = 17.1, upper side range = 17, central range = 16.6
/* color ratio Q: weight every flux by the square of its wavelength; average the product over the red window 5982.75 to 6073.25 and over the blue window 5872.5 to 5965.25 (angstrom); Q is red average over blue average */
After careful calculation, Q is 1.1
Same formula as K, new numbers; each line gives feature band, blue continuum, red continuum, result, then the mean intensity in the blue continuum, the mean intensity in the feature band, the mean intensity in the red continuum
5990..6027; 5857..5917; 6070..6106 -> 1.4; 16.5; 16.5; 17.5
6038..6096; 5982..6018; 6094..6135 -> -4.1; 16.2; 17.4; 16.4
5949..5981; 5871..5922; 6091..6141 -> -2.9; 16.3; 17.7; 16.2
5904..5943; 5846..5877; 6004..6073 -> 0.7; 16.2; 16.1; 16.8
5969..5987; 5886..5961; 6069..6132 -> -1.0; 16.3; 17.5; 17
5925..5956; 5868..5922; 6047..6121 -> 0.7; 16.4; 16.3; 17.6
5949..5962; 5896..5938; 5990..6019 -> -1.3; 15.9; 17.6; 16.2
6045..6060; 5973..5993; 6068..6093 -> 1.1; 17.2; 16.2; 17.6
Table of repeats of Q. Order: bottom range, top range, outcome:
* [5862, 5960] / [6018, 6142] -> 1.09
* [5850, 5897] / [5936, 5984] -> 1.15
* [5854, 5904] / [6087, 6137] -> 1.08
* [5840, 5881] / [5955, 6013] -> 1.10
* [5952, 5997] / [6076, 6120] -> 1.06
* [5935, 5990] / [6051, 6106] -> 1.04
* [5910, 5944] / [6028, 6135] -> 1.11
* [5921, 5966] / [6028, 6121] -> 1.09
